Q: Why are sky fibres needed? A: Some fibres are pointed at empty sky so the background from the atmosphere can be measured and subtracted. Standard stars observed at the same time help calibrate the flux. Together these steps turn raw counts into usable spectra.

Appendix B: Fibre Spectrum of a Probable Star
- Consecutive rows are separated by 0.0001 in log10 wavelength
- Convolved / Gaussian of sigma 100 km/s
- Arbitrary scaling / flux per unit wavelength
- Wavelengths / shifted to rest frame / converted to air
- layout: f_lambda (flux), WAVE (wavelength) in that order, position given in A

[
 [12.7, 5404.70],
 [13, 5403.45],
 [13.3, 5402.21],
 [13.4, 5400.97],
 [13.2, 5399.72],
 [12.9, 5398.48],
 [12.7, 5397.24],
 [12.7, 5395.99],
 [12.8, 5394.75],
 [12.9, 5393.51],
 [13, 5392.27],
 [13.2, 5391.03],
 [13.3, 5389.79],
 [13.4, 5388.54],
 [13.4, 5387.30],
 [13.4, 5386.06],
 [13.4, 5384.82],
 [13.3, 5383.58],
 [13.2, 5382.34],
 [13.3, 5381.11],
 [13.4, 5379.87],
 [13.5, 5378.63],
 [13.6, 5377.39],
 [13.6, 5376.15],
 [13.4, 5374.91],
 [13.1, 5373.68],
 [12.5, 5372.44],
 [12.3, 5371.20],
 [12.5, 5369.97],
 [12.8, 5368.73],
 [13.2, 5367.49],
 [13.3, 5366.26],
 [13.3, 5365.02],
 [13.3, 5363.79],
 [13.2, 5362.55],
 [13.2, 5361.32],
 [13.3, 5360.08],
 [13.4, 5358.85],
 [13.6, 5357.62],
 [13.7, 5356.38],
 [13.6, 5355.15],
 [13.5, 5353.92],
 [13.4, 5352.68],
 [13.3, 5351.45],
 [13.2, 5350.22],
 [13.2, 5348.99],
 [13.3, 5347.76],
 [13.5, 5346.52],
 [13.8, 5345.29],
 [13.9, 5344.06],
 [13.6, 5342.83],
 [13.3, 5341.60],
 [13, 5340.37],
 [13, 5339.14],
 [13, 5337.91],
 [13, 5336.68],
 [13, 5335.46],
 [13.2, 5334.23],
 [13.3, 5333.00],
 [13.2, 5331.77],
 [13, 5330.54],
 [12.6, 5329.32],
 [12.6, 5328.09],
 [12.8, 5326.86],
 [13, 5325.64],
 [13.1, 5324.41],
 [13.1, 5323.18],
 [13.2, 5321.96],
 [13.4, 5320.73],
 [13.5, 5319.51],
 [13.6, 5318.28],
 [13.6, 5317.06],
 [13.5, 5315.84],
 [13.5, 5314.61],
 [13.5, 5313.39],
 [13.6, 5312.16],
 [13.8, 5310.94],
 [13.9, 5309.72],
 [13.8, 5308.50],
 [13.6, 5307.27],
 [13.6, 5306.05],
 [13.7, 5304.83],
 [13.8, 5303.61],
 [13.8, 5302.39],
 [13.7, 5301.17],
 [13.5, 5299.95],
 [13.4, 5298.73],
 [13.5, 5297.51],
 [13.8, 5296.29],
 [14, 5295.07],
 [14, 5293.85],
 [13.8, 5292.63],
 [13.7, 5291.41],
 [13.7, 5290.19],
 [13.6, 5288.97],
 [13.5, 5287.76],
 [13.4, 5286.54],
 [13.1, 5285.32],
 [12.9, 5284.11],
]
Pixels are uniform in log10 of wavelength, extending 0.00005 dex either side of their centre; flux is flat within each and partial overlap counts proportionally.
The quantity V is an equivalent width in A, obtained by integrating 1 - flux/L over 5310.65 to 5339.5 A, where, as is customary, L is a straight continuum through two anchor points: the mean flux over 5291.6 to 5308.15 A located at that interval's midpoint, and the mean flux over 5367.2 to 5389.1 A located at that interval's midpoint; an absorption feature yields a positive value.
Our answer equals 0.7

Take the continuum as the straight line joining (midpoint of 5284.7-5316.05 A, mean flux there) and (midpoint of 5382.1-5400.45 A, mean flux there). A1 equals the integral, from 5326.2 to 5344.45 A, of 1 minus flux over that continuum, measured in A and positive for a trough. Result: 0.5 A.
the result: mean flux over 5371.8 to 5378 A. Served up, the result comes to 13.2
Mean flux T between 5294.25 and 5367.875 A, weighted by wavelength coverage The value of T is 13.4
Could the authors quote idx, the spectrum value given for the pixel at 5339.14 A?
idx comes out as 13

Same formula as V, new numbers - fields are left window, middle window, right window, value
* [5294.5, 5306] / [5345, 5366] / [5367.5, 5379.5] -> -0.3 A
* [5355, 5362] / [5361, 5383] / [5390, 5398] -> 0.2 A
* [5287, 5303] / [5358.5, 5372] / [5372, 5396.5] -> 0.3 A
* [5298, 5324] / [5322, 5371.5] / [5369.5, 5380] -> 0.4 A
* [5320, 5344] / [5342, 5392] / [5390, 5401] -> -1.1 A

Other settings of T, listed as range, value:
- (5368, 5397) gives 13.1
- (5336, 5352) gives 13.3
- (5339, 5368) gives 13.4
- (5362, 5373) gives 12.9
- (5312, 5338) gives 13.2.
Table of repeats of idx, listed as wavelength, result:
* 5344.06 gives 13.9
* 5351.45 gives 13.3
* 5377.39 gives 13.6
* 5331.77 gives 13.2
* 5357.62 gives 13.6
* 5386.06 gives 13.4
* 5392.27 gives 13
